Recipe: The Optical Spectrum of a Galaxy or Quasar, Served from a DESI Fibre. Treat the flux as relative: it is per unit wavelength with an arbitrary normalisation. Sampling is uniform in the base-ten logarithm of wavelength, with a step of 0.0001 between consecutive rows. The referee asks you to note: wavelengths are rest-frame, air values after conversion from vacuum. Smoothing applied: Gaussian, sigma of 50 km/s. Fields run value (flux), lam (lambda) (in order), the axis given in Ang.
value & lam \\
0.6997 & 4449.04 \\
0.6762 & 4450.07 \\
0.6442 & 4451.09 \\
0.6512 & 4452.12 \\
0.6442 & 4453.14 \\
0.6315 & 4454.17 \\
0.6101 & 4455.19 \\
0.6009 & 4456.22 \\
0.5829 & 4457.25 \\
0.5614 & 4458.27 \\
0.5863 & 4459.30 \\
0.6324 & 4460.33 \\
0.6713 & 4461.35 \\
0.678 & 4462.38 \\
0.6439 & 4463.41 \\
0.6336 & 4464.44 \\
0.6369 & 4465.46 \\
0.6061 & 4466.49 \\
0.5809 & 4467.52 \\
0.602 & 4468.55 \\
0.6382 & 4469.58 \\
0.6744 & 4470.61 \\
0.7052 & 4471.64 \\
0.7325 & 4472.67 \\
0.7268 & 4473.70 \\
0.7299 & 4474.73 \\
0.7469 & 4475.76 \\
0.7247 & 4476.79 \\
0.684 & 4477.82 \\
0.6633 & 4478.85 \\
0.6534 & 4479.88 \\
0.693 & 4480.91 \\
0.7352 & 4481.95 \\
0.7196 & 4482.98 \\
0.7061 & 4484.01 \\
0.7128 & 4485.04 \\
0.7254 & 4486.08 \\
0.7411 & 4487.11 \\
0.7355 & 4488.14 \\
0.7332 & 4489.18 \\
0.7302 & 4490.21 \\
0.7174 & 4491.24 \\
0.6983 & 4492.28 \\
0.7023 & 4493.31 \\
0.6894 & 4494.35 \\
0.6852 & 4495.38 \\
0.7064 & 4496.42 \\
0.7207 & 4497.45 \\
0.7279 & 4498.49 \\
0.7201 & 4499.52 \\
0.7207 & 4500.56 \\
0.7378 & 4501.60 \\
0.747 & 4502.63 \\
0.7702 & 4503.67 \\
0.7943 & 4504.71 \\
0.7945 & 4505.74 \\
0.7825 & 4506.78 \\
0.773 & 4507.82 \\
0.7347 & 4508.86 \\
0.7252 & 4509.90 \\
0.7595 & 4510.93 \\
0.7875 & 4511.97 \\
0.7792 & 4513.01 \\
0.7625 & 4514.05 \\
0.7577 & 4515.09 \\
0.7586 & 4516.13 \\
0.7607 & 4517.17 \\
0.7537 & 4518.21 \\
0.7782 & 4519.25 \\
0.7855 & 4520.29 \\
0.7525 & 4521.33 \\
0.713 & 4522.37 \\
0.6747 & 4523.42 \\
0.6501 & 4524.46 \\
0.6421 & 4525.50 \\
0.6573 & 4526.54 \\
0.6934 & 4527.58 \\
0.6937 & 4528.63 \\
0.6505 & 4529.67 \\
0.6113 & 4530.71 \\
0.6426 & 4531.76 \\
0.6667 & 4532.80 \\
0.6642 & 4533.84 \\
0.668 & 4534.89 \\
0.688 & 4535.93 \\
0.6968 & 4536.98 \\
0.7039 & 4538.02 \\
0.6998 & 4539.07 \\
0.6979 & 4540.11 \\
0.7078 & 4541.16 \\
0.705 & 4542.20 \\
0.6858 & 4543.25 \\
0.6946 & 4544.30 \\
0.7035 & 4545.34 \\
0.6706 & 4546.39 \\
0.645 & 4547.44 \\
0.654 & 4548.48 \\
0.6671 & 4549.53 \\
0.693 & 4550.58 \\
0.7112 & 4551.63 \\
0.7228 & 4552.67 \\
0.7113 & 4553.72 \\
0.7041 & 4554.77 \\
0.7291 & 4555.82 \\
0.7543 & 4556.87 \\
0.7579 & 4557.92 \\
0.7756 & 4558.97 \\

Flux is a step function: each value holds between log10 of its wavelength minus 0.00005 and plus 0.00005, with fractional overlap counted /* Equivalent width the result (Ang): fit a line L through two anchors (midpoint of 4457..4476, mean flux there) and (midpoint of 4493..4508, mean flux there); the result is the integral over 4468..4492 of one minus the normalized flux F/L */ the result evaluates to -0.7 Ang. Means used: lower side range 0.651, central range 0.705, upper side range 0.738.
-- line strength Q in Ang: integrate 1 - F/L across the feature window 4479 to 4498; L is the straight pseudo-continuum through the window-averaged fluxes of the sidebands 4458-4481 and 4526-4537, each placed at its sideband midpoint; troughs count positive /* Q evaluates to -1.37 Ang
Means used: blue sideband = 0.662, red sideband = 0.665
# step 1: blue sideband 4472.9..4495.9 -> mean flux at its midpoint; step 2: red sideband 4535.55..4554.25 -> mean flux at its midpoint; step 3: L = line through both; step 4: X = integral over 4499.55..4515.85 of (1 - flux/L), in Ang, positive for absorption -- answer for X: -1.3 Ang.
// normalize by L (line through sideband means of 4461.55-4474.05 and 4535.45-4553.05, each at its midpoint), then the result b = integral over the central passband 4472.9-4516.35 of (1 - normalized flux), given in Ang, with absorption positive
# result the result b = -4.2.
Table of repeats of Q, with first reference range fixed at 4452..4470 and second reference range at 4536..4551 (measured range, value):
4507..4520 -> -1.9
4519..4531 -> -0.3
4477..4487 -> -1.0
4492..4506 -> -1.7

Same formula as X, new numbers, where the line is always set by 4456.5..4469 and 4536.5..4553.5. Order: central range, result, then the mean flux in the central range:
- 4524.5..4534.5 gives 0.3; 0.658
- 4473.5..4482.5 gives -1.1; 0.706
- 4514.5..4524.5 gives -1.1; 0.743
